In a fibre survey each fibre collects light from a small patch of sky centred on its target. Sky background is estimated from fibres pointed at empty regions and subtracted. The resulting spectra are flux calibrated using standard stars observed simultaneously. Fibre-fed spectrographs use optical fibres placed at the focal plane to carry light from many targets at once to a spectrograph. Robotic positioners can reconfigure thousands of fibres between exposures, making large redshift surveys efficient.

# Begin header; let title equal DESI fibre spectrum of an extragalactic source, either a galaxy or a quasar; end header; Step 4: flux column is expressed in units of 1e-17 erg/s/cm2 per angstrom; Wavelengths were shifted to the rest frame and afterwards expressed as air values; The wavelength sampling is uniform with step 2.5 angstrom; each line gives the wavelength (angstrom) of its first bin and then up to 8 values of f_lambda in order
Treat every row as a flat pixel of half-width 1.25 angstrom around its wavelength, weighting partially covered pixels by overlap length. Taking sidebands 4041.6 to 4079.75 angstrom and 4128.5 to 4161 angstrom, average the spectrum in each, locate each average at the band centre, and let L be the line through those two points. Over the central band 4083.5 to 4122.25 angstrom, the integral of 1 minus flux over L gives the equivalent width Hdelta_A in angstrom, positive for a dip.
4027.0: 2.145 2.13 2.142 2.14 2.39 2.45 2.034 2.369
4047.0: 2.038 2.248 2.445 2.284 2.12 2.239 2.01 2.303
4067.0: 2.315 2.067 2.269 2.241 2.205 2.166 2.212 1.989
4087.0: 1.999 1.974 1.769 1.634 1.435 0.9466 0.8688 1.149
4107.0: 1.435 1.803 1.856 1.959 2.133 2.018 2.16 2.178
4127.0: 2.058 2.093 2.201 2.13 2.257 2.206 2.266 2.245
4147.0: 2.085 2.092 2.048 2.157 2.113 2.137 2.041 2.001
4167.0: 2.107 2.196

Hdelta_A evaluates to 8.92 angstrom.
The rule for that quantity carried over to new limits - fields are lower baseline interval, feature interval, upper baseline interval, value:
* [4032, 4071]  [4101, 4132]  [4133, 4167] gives 4.77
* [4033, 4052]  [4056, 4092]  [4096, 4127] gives -2.69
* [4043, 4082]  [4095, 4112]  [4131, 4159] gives 6.67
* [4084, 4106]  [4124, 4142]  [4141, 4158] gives -1.99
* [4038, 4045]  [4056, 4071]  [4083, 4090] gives -0.26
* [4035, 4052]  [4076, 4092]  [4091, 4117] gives -2.73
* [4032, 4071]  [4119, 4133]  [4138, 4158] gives 0.31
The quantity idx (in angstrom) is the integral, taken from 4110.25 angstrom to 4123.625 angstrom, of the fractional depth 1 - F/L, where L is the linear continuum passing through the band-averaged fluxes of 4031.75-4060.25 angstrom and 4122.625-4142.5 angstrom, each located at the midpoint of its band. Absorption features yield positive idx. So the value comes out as 1.0 angstrom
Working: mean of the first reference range 2.25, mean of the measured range 2.02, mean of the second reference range 2.17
